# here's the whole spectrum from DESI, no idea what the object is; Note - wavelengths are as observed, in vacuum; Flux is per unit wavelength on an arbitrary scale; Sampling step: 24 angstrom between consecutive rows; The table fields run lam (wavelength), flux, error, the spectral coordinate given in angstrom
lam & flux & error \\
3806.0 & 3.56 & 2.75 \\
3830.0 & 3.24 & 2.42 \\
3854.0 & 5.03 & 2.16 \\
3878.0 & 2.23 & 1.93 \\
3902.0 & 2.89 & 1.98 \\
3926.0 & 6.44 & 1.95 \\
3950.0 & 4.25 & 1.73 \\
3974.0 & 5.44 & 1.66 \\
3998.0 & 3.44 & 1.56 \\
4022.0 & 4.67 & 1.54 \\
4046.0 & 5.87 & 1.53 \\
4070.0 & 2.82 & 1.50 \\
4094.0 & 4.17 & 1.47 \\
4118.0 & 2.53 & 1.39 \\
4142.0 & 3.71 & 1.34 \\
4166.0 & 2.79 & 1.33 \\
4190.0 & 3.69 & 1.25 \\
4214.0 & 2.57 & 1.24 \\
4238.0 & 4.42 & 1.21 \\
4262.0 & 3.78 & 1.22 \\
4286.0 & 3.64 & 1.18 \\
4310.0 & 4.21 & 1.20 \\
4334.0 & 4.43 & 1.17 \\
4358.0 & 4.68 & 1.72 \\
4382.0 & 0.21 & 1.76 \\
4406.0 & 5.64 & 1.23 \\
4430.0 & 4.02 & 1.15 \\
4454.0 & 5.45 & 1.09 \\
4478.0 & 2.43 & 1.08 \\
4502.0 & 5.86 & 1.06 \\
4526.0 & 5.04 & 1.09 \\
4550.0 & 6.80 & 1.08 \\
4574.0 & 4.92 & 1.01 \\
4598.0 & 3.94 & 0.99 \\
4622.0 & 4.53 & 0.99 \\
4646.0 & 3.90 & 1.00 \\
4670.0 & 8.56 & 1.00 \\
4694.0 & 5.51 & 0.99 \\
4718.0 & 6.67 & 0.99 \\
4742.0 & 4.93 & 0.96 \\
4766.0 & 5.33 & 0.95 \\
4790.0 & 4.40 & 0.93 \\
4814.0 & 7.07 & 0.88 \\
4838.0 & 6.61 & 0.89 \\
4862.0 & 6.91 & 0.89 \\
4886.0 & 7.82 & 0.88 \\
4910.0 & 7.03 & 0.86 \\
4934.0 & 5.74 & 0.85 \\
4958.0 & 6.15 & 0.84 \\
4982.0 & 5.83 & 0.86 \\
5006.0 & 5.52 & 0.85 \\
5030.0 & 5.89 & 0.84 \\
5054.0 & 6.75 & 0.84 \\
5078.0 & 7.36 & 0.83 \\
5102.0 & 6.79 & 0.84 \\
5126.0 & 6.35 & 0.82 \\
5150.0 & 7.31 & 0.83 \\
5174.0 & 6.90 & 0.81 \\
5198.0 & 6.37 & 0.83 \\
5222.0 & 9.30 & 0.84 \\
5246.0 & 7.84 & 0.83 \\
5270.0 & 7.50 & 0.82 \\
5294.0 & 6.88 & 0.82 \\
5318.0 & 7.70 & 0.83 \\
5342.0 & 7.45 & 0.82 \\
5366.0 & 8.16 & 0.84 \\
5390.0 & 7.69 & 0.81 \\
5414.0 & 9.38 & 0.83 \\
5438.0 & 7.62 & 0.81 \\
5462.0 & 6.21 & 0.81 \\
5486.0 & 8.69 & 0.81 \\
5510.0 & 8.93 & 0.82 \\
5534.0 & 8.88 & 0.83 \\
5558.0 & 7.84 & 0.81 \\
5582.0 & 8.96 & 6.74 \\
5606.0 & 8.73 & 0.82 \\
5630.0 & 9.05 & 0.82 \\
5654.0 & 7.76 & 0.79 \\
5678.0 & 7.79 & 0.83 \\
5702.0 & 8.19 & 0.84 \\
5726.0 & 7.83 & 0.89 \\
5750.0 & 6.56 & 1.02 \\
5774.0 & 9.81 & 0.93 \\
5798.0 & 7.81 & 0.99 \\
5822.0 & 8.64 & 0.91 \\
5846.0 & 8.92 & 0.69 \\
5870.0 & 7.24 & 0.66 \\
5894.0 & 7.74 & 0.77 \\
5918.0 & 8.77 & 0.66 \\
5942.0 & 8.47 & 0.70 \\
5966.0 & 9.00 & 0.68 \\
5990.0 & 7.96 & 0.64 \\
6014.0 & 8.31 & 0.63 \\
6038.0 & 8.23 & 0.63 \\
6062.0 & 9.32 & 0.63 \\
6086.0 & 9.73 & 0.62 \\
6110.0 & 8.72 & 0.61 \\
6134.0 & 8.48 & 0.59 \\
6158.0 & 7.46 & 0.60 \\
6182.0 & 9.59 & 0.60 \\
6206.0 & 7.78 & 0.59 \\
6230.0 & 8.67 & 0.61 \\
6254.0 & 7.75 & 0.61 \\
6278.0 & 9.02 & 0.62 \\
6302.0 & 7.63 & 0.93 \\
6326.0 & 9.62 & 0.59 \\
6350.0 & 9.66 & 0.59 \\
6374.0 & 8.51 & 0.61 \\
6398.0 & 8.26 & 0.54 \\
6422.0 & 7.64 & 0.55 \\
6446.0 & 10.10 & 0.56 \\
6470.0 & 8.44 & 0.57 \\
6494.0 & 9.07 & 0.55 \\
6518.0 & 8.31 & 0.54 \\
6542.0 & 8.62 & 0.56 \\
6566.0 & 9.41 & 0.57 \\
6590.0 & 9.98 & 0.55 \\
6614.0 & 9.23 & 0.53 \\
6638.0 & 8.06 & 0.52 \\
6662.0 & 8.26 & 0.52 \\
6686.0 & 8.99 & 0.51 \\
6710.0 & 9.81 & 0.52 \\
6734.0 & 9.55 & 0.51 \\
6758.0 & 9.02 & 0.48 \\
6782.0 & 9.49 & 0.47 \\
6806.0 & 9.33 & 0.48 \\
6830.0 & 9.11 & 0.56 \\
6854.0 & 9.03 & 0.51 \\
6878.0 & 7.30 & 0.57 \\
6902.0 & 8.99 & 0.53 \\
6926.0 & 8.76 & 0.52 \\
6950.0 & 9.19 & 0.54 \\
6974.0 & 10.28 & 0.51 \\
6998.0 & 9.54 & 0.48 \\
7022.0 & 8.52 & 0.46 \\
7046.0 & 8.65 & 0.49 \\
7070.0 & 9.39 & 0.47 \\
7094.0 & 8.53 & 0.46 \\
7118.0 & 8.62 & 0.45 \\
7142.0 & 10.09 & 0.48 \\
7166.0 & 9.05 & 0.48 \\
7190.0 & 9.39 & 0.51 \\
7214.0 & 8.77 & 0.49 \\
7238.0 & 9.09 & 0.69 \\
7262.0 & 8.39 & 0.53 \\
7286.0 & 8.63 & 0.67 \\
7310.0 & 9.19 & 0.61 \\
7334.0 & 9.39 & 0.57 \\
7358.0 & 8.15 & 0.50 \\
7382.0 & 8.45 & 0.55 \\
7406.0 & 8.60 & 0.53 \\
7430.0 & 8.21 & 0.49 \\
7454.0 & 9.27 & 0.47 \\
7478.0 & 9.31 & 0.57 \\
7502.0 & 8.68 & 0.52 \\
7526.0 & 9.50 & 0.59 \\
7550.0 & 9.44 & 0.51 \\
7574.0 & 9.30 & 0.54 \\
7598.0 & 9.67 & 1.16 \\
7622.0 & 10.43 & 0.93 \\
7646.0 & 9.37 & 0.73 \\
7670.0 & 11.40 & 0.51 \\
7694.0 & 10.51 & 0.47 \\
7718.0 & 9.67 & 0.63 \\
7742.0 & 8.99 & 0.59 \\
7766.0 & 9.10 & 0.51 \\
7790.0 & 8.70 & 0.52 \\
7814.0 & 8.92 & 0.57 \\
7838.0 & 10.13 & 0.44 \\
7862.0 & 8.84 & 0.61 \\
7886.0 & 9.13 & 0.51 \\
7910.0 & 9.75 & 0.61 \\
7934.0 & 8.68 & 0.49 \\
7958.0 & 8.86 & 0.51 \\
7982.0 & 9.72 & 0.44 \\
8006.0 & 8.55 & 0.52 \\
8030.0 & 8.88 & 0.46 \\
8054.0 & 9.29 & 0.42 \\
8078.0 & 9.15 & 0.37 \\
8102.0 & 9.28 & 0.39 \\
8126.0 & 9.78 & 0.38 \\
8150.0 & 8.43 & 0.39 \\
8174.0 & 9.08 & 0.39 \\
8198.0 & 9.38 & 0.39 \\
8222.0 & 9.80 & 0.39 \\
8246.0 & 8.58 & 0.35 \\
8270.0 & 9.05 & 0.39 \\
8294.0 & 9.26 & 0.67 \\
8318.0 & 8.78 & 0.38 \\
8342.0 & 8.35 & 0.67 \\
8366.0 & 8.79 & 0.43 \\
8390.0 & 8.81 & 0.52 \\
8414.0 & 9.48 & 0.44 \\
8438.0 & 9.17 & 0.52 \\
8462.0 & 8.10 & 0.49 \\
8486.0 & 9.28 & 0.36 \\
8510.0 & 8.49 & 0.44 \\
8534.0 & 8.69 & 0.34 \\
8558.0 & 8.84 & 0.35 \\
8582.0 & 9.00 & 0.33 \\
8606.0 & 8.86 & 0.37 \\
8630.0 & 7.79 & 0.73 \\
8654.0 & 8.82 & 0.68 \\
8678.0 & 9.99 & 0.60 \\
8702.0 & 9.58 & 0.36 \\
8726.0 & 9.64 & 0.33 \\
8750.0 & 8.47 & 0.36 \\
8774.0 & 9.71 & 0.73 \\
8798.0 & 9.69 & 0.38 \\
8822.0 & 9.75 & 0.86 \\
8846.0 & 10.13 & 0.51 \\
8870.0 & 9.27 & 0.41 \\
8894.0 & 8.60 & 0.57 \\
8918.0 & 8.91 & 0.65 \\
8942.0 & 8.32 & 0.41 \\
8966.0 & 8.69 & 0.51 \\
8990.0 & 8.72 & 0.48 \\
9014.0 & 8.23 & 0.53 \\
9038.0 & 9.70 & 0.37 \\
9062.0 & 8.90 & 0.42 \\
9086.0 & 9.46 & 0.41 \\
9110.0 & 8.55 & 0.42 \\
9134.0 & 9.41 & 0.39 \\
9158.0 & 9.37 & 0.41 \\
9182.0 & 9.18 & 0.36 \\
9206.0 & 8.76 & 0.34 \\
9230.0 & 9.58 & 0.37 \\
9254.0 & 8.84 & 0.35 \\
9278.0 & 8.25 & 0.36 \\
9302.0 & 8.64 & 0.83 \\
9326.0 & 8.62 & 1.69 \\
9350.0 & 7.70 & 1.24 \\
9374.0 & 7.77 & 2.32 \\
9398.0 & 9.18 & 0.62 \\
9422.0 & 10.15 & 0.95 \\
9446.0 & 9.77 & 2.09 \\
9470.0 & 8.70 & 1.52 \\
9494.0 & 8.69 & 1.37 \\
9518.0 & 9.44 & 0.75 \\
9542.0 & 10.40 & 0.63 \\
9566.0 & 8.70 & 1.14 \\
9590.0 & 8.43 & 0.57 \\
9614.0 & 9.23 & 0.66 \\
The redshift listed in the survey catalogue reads 0.167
